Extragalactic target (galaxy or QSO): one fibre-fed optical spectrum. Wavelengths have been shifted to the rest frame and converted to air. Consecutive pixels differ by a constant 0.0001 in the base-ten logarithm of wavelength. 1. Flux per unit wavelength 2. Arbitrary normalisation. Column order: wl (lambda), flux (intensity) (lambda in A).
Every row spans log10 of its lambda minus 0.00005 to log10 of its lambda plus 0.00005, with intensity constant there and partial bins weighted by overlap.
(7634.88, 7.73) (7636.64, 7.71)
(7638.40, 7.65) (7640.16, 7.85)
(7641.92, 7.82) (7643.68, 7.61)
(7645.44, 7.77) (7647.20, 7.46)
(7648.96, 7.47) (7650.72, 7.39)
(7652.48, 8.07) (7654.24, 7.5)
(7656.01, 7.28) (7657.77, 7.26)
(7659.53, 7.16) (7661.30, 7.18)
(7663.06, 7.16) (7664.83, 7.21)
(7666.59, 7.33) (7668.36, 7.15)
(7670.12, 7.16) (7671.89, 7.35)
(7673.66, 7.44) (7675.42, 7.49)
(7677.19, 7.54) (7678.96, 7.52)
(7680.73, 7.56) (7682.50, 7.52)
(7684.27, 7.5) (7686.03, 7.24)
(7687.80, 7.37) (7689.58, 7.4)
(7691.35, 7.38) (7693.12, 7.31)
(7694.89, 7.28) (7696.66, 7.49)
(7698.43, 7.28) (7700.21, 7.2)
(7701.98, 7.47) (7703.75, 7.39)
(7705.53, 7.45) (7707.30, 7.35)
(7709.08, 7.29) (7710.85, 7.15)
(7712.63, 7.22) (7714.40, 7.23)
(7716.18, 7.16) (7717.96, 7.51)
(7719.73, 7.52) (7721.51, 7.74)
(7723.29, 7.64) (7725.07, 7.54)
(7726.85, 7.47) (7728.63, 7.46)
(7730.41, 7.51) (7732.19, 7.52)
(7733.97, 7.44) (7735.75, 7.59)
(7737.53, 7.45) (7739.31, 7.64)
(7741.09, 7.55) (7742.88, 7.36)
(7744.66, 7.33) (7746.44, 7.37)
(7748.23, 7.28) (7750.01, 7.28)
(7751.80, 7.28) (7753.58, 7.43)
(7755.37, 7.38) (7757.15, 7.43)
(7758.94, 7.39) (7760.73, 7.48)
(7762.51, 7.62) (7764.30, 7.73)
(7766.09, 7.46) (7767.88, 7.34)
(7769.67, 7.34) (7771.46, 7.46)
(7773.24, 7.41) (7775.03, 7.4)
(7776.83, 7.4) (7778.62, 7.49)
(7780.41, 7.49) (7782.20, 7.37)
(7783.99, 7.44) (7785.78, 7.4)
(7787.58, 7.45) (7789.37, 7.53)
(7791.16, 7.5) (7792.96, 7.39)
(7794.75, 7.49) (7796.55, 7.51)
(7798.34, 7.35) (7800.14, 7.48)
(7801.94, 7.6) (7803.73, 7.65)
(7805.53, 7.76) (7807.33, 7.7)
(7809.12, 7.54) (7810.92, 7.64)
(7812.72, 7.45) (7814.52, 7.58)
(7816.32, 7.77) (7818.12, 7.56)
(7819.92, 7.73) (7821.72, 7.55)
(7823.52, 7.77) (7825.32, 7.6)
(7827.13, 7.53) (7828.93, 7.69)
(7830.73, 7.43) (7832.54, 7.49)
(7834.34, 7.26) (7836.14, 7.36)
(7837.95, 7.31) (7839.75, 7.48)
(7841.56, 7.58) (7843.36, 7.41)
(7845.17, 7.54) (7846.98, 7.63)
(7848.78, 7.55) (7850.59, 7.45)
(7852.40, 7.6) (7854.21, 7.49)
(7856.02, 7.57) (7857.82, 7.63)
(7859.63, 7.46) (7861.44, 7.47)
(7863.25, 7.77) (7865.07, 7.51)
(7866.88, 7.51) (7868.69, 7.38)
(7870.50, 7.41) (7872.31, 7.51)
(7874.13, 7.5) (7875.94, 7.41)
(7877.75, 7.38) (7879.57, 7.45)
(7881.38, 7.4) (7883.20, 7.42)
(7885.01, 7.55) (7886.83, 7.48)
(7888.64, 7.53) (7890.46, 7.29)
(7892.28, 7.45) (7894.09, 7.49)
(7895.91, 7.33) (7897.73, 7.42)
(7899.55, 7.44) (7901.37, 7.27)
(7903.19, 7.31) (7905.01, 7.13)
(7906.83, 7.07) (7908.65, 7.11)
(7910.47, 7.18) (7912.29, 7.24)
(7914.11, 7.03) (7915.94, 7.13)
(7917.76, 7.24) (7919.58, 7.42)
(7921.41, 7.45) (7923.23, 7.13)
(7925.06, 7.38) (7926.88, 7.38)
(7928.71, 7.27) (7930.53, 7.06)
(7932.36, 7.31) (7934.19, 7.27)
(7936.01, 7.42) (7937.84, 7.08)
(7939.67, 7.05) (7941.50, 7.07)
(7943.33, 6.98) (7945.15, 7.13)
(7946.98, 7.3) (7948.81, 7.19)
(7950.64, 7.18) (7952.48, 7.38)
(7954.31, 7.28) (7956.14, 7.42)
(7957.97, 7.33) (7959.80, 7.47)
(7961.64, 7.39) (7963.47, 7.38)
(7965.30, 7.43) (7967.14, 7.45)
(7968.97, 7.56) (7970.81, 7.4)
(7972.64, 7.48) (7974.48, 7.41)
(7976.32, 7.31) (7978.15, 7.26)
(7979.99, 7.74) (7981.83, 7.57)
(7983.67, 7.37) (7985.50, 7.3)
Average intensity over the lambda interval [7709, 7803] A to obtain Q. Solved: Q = 7.44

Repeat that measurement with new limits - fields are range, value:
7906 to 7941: 7.22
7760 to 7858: 7.52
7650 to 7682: 7.38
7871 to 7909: 7.38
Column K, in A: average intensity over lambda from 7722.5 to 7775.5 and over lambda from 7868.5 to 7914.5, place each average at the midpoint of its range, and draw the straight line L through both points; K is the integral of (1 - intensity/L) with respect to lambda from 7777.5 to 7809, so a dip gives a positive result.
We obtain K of -0.4 A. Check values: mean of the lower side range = 7.45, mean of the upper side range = 7.36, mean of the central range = 7.51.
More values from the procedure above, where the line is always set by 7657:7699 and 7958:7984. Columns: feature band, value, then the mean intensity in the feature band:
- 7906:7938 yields 0.82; 7.24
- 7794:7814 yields -0.47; 7.56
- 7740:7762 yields -0.05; 7.39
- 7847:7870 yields -0.40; 7.54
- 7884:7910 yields 0.25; 7.35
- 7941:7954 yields 0.44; 7.18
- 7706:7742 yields -0.43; 7.45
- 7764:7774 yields -0.09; 7.44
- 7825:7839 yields -0.11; 7.45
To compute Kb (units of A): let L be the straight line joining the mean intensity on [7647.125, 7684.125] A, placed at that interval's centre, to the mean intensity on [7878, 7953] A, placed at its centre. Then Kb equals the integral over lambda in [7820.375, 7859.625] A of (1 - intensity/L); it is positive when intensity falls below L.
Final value -1.12 A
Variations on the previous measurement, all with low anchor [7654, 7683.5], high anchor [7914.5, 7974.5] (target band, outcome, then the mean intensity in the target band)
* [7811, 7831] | -0.8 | 7.61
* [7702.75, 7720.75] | 0.0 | 7.33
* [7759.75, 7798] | -0.7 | 7.46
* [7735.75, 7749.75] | -0.2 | 7.43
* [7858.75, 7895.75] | -0.8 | 7.47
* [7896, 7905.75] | 0.0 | 7.32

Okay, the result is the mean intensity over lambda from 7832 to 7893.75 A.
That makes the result 7.48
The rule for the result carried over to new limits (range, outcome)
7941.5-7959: 7.24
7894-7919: 7.24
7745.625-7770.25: 7.41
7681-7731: 7.4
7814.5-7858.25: 7.54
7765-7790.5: 7.43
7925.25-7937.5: 7.28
